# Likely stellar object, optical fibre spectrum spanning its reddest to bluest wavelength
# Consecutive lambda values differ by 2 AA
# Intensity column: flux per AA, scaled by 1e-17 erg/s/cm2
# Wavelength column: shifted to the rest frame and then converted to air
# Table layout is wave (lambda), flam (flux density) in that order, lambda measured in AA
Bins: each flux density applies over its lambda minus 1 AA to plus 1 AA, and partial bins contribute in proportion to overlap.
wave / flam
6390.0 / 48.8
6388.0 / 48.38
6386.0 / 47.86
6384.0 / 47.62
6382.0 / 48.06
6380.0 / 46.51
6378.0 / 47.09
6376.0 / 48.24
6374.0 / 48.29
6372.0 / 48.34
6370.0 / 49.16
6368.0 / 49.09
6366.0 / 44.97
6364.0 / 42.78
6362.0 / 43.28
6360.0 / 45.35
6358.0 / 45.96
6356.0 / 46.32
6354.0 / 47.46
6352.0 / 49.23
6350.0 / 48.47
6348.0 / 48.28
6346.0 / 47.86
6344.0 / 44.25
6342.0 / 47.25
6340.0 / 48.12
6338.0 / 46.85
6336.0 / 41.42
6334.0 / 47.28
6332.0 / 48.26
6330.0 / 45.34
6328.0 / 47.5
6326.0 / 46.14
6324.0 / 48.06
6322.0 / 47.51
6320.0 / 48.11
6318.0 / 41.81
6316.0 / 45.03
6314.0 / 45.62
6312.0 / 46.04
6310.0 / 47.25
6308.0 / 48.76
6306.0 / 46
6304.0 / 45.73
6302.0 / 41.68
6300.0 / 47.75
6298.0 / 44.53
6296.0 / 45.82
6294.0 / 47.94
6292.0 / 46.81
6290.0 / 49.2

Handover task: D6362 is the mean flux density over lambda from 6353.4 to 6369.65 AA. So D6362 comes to 45.7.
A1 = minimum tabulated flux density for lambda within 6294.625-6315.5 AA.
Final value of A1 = 41.68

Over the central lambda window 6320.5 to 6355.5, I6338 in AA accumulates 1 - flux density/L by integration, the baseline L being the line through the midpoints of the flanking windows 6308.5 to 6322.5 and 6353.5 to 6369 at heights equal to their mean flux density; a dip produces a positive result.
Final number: -1.0 AA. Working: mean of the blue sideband 46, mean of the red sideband 45.6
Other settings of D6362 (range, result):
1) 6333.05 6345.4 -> 45.9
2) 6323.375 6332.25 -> 46.9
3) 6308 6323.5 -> 46.2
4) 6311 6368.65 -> 46.3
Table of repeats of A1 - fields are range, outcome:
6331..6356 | 41.42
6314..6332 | 41.81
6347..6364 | 42.78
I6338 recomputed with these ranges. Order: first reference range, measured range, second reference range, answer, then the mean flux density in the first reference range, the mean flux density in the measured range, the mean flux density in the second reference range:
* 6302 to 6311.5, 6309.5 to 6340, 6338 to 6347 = 0.27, 46.3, 46.2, 46.9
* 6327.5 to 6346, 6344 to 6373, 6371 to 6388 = 0.15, 46.3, 46.8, 47.8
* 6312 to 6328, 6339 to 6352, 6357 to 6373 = -0.39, 46.1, 47.5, 46.1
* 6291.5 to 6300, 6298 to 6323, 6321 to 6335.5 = 0.42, 46.4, 45.9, 47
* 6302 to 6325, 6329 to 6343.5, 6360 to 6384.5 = 0.05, 46.2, 46.3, 46.9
